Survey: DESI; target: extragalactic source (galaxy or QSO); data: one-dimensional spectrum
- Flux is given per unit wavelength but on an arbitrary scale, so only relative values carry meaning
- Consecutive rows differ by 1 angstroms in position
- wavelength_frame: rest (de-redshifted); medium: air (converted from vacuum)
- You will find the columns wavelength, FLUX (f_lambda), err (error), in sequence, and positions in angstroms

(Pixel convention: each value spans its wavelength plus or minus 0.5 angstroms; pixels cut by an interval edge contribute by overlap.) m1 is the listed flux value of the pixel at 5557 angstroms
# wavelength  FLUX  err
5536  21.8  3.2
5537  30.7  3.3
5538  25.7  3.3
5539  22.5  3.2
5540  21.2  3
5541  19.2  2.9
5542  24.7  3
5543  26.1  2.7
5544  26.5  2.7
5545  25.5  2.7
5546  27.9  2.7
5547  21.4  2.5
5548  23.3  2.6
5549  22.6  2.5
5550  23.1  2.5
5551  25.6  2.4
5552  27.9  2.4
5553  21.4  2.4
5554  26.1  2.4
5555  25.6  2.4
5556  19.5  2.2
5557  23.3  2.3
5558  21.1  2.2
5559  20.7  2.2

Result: 23.3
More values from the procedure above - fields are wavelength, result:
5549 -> 22.6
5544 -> 26.5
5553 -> 21.4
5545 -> 25.5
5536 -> 21.8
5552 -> 27.9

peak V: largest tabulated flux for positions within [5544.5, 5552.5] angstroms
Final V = 27.9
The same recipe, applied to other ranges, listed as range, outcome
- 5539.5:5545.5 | 26.5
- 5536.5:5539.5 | 30.7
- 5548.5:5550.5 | 23.1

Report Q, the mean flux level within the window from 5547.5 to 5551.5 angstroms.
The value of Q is 23.7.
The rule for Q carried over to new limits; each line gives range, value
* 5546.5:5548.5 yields 22.4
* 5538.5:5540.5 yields 21.9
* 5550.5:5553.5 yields 25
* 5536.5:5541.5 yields 23.9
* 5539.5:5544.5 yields 23.5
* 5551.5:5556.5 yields 24.1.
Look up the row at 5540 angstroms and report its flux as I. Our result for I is 21.2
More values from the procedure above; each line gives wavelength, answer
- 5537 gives 30.7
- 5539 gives 22.5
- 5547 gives 21.4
